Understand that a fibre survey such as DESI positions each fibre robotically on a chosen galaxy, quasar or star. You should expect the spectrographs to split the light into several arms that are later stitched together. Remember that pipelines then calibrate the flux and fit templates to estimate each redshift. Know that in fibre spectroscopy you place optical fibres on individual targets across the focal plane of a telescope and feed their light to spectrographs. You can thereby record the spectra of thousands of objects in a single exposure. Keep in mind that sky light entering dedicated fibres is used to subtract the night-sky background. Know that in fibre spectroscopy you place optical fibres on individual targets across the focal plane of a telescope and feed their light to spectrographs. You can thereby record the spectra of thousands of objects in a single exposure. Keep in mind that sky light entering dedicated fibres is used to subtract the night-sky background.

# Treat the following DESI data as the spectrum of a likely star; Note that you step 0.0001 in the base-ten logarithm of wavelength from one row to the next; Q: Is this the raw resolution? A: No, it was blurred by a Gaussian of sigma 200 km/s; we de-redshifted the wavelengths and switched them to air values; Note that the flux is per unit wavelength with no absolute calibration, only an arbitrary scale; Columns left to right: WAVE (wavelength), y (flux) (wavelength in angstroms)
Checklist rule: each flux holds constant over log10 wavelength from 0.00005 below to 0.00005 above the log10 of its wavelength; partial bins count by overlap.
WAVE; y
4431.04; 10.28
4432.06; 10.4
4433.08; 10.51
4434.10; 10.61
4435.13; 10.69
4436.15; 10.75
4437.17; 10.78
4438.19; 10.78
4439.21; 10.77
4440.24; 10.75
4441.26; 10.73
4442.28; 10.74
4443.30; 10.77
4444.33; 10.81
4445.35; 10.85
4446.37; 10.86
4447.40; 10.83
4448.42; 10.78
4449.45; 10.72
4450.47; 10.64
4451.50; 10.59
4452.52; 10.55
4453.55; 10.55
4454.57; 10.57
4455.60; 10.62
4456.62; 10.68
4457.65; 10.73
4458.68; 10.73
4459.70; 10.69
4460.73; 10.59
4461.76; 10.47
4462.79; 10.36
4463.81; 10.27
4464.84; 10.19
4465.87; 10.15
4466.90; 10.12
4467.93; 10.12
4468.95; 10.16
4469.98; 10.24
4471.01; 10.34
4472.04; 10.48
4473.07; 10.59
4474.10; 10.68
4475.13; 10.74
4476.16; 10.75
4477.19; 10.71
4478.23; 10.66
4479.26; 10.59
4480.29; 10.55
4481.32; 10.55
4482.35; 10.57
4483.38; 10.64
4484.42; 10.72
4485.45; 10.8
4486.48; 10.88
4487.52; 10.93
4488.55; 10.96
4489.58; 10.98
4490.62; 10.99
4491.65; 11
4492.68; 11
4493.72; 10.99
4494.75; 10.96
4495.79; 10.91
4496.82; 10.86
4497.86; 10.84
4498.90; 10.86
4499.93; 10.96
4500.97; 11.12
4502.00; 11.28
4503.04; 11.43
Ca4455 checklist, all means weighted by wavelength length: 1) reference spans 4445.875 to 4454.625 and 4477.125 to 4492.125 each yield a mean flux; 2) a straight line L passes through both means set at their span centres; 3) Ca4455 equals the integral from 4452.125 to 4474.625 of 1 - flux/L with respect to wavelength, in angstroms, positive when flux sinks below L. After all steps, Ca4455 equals 0.6 angstroms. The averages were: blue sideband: 10.7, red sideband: 10.8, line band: 10.4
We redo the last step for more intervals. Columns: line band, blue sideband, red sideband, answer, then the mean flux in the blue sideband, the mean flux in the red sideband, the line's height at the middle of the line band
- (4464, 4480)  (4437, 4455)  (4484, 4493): 0.62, 10.7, 10.9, 10.9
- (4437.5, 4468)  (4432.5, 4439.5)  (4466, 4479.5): -0.06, 10.7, 10.5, 10.6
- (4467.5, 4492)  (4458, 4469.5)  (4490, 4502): 0.03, 10.4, 11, 10.7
